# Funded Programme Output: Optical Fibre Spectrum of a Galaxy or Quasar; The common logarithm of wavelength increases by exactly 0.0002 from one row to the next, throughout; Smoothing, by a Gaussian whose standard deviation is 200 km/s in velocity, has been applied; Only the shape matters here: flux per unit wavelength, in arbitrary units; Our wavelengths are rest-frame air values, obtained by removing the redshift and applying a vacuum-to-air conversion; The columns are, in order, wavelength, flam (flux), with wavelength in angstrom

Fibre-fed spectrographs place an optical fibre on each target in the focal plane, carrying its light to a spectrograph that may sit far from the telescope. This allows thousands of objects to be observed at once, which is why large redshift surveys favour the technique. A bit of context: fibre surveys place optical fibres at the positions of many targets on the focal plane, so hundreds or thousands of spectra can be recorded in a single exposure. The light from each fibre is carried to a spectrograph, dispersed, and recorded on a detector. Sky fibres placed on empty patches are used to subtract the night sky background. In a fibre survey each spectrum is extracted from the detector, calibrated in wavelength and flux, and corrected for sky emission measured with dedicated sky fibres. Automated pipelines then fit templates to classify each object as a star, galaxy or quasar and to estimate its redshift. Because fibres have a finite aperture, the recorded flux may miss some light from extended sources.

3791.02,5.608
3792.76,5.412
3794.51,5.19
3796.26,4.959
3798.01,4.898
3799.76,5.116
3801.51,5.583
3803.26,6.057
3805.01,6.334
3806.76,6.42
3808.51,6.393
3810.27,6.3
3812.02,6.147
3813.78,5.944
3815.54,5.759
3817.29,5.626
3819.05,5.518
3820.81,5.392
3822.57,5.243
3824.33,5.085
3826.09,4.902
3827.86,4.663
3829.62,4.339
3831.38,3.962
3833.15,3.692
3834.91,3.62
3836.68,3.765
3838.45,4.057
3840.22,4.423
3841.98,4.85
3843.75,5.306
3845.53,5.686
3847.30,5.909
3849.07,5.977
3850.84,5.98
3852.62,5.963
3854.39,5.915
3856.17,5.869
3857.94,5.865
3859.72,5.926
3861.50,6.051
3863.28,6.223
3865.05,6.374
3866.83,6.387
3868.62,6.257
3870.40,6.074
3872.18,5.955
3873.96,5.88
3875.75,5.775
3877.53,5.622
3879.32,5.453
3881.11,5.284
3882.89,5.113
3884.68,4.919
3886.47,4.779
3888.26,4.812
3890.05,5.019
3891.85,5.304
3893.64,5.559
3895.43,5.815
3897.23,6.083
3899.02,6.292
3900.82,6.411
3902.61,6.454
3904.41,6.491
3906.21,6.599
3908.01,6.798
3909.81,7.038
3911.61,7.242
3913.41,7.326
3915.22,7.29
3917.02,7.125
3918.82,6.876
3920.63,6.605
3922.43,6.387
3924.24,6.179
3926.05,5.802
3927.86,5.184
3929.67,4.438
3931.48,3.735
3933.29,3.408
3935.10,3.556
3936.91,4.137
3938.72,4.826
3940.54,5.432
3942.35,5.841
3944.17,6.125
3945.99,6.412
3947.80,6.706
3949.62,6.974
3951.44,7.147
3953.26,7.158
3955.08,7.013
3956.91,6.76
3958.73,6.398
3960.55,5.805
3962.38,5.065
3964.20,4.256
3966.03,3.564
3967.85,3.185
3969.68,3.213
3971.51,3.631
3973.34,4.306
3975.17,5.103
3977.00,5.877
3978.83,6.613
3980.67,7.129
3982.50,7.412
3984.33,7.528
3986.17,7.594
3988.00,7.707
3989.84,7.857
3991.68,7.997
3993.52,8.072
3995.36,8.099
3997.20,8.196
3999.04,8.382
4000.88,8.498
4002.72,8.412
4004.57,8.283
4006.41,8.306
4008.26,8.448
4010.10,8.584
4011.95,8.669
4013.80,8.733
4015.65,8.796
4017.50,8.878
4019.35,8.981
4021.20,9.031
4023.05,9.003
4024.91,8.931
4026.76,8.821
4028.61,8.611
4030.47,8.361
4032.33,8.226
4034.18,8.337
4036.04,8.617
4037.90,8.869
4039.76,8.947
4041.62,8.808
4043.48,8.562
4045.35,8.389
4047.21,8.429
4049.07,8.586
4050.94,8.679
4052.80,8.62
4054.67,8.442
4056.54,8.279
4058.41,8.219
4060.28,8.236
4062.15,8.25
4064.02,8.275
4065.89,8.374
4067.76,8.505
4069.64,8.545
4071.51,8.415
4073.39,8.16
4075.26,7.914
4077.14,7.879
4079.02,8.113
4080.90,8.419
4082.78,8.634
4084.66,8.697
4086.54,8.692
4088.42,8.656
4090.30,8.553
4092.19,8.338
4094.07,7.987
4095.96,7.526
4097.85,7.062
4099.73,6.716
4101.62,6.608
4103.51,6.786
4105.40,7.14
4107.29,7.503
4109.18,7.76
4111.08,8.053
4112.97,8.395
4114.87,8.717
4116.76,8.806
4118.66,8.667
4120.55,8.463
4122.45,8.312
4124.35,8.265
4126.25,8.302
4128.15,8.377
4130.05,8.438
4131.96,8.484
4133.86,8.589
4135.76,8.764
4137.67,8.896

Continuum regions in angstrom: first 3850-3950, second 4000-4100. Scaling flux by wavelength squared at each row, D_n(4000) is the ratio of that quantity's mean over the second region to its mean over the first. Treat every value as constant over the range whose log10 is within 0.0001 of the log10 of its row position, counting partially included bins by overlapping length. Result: 1.6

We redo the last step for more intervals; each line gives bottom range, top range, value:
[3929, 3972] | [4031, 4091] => 1.71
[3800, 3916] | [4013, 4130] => 1.63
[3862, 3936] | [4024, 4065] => 1.57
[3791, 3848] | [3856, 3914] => 1.19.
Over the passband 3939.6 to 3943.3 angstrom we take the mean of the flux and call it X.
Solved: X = 5.63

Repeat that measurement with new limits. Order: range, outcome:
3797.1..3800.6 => 5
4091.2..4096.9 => 7.95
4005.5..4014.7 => 8.55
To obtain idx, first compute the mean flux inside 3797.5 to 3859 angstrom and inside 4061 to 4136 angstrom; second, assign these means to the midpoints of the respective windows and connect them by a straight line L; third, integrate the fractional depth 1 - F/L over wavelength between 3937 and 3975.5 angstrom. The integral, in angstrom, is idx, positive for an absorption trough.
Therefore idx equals 7.0 angstrom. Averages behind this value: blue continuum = 5.33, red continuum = 8.15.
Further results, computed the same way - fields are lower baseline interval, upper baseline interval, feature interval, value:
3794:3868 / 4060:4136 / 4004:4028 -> -4.7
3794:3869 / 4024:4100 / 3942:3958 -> 0.6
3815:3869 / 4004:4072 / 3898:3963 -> 6.4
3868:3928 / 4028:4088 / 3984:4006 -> -1.7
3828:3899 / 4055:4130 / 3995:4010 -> -2.8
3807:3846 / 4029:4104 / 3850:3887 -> -1.4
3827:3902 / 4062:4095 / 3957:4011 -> 3.2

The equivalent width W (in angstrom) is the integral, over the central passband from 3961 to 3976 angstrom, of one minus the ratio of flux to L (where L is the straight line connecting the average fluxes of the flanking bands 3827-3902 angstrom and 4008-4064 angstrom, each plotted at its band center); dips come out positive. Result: 6.7 angstrom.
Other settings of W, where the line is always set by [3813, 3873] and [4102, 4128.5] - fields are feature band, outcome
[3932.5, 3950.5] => 2.85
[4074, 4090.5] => -1.36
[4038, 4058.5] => -3.22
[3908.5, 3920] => -1.98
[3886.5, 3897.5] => 0.97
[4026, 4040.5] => -2.66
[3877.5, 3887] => 0.97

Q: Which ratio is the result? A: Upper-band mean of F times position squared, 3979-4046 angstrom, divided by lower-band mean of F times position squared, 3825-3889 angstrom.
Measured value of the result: 1.70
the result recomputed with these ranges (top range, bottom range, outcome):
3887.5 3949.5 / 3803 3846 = 1.20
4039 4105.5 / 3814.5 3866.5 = 1.75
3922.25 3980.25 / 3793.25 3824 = 1.01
